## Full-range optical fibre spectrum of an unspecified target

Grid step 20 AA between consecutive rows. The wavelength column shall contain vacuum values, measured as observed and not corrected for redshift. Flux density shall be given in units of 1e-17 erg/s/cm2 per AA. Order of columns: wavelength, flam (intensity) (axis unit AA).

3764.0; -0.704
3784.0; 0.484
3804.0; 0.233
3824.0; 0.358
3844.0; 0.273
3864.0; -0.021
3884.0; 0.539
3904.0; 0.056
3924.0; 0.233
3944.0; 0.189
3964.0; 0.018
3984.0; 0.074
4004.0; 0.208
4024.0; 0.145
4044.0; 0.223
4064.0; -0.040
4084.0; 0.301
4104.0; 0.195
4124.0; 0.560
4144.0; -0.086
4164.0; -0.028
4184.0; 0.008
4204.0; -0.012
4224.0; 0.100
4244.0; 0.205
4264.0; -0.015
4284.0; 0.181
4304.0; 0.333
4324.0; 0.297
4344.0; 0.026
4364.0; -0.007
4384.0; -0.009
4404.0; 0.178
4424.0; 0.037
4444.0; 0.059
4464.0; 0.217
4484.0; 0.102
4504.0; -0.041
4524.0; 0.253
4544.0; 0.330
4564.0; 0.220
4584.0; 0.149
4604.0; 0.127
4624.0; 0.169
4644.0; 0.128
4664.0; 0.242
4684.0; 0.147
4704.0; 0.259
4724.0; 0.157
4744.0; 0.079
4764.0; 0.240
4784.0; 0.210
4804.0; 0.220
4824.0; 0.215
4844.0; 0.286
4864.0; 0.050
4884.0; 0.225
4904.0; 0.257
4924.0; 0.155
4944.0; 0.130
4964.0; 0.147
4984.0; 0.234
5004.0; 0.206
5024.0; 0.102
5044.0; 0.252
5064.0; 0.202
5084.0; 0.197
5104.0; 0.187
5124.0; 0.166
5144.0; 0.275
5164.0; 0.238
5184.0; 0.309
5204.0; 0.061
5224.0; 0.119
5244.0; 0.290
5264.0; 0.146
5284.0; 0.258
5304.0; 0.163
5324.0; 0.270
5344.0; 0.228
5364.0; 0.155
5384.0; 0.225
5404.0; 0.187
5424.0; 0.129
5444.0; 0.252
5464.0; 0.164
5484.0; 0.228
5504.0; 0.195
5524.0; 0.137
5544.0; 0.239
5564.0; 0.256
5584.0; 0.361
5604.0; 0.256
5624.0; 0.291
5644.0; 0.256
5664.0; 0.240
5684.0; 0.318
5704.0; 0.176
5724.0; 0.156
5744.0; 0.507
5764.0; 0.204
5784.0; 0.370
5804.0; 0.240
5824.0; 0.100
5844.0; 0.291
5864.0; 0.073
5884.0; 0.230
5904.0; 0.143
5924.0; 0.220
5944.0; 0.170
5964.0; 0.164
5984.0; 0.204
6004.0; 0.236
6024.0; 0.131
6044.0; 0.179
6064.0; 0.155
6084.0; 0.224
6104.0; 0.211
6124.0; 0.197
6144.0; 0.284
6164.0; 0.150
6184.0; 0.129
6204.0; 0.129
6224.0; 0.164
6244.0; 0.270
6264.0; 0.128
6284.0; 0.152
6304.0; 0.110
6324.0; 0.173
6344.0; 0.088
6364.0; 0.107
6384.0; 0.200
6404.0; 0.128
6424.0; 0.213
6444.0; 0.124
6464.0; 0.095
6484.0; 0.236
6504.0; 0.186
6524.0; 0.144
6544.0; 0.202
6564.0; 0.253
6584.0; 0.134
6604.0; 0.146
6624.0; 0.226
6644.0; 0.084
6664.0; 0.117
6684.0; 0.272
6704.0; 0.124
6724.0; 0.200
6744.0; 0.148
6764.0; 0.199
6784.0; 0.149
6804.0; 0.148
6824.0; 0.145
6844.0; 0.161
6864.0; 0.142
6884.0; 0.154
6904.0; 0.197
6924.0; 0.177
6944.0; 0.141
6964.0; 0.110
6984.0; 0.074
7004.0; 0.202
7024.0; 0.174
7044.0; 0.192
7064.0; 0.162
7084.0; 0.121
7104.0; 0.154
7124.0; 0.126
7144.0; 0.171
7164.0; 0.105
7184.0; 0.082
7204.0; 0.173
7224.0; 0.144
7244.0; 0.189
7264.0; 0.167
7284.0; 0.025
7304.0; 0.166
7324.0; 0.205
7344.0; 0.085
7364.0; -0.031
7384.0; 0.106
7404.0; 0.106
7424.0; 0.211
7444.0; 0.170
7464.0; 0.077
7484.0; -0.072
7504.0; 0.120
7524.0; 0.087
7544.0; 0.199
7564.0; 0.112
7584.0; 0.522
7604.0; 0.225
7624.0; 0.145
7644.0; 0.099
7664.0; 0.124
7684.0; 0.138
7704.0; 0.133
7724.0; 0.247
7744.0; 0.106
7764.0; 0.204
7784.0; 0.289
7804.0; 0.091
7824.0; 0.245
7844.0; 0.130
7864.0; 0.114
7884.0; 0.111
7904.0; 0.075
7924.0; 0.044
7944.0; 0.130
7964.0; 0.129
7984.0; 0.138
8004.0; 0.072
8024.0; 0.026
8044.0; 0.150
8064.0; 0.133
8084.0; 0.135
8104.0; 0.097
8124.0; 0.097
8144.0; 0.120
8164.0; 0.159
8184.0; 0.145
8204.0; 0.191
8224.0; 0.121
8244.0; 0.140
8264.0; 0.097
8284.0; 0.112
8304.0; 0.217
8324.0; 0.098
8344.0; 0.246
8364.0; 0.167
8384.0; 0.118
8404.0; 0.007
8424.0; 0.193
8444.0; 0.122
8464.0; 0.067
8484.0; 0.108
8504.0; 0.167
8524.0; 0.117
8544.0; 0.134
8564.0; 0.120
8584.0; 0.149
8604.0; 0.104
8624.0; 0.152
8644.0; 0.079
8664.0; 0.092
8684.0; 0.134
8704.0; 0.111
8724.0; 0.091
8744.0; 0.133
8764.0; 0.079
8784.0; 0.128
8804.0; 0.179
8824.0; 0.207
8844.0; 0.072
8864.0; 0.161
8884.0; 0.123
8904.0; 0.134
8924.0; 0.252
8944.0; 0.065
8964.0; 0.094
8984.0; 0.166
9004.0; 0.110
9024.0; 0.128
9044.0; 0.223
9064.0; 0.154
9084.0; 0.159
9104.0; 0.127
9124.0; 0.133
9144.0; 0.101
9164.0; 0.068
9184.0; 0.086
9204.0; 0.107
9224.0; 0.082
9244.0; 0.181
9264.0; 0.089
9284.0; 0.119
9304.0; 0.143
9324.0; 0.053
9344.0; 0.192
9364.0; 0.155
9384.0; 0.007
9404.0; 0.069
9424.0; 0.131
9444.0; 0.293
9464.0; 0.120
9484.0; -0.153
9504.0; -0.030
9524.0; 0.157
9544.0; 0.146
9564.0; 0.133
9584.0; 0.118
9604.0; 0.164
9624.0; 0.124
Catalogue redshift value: 0.16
